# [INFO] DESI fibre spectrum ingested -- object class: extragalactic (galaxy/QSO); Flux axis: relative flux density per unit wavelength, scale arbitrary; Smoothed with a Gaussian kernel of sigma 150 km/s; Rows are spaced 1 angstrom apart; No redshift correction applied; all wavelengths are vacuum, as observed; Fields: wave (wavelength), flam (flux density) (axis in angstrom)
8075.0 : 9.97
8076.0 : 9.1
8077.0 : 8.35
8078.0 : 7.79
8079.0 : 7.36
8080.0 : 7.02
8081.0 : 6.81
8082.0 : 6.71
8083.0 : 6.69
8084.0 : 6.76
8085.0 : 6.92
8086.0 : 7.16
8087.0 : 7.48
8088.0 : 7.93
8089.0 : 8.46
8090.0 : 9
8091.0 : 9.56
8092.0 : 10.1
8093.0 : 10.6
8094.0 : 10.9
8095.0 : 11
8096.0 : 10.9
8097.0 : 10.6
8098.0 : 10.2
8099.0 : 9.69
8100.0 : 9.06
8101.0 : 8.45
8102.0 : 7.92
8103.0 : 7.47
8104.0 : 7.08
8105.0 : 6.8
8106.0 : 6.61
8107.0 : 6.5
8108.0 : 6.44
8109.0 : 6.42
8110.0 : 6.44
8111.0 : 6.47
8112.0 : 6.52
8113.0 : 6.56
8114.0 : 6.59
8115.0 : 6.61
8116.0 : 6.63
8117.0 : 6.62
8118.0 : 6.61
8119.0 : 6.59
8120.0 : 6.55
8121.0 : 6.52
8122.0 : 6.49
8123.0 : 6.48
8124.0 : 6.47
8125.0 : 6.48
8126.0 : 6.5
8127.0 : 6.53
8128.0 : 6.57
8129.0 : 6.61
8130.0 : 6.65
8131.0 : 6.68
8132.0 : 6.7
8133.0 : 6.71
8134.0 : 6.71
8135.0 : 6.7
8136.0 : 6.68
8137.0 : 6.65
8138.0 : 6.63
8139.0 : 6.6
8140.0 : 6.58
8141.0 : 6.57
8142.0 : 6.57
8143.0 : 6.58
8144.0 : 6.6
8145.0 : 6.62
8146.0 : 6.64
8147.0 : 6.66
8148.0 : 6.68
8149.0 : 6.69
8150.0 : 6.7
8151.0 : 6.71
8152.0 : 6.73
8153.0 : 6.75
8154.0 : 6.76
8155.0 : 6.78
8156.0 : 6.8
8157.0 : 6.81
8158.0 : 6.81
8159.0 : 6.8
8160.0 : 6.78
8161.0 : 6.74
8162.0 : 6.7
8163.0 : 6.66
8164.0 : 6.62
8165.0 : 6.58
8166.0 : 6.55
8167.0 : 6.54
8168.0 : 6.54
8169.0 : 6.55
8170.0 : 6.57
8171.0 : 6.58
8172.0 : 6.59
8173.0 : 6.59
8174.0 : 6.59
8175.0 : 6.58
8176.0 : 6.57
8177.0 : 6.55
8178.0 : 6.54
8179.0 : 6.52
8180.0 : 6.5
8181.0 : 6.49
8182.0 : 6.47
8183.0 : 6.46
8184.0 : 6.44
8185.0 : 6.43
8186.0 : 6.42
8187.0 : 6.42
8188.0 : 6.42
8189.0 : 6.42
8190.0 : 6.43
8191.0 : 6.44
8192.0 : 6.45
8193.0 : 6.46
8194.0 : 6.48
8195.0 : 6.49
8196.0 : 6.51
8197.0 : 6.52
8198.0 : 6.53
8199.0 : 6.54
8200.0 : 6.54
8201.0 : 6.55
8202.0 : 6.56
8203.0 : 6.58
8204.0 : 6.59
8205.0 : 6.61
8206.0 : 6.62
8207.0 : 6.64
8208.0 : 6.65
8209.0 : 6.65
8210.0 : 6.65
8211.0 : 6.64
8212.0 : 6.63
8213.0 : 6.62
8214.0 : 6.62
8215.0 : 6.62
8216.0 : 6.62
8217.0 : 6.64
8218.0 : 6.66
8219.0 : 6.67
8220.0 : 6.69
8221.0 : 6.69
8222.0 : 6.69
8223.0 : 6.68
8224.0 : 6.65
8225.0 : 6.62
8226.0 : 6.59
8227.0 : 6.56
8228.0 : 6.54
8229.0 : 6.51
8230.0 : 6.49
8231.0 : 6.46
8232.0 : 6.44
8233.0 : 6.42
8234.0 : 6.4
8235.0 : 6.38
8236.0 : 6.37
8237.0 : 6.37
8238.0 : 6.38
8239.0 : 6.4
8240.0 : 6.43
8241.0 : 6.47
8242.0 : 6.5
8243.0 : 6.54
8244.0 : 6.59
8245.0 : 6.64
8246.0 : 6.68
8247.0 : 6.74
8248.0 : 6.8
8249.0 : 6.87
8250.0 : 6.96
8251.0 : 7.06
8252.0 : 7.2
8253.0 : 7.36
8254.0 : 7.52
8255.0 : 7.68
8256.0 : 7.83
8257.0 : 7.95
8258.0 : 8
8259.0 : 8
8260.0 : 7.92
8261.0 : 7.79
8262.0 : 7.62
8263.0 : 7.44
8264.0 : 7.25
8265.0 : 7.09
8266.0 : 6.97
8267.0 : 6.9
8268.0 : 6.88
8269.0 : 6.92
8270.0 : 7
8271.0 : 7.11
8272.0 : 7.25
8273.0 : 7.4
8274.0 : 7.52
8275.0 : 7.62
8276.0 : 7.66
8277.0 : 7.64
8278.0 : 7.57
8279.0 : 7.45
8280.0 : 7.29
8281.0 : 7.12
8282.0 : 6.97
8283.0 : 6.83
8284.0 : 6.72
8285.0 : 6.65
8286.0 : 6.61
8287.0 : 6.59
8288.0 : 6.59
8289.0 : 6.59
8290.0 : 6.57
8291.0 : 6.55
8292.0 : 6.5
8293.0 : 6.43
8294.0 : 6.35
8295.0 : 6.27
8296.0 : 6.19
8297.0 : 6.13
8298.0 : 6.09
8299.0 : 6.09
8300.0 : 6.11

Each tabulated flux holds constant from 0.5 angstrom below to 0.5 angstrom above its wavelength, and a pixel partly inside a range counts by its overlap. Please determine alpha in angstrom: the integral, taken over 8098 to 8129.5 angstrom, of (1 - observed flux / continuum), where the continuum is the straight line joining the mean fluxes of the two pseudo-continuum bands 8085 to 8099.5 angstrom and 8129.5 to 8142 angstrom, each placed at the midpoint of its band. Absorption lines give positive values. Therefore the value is 4.44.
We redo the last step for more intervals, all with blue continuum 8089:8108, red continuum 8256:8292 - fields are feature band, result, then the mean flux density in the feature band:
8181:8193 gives 2.4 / 6.44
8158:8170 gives 2.4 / 6.65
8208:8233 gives 3.6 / 6.61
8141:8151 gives 2.2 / 6.64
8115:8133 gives 4.4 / 6.57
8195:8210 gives 2.5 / 6.58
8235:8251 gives 1.9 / 6.59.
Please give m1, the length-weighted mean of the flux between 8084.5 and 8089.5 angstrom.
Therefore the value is 7.59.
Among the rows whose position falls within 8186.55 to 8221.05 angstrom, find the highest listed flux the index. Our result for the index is 6.69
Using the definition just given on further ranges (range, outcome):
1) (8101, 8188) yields 8.45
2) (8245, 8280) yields 8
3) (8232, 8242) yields 6.5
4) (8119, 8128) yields 6.59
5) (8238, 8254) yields 7.52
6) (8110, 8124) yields 6.63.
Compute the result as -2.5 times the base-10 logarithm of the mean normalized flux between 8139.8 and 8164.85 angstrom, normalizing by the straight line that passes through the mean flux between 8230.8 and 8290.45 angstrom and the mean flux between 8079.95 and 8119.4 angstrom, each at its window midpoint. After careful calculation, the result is 0.13 mag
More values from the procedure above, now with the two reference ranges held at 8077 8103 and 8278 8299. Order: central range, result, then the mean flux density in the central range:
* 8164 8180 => 0.184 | 6.56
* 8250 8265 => -0.096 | 7.58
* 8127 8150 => 0.216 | 6.64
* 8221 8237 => 0.110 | 6.52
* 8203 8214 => 0.122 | 6.63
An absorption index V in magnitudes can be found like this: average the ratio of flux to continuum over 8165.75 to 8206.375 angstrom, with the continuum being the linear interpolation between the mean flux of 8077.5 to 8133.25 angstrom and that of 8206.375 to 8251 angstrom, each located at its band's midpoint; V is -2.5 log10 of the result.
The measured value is 0.06 mag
